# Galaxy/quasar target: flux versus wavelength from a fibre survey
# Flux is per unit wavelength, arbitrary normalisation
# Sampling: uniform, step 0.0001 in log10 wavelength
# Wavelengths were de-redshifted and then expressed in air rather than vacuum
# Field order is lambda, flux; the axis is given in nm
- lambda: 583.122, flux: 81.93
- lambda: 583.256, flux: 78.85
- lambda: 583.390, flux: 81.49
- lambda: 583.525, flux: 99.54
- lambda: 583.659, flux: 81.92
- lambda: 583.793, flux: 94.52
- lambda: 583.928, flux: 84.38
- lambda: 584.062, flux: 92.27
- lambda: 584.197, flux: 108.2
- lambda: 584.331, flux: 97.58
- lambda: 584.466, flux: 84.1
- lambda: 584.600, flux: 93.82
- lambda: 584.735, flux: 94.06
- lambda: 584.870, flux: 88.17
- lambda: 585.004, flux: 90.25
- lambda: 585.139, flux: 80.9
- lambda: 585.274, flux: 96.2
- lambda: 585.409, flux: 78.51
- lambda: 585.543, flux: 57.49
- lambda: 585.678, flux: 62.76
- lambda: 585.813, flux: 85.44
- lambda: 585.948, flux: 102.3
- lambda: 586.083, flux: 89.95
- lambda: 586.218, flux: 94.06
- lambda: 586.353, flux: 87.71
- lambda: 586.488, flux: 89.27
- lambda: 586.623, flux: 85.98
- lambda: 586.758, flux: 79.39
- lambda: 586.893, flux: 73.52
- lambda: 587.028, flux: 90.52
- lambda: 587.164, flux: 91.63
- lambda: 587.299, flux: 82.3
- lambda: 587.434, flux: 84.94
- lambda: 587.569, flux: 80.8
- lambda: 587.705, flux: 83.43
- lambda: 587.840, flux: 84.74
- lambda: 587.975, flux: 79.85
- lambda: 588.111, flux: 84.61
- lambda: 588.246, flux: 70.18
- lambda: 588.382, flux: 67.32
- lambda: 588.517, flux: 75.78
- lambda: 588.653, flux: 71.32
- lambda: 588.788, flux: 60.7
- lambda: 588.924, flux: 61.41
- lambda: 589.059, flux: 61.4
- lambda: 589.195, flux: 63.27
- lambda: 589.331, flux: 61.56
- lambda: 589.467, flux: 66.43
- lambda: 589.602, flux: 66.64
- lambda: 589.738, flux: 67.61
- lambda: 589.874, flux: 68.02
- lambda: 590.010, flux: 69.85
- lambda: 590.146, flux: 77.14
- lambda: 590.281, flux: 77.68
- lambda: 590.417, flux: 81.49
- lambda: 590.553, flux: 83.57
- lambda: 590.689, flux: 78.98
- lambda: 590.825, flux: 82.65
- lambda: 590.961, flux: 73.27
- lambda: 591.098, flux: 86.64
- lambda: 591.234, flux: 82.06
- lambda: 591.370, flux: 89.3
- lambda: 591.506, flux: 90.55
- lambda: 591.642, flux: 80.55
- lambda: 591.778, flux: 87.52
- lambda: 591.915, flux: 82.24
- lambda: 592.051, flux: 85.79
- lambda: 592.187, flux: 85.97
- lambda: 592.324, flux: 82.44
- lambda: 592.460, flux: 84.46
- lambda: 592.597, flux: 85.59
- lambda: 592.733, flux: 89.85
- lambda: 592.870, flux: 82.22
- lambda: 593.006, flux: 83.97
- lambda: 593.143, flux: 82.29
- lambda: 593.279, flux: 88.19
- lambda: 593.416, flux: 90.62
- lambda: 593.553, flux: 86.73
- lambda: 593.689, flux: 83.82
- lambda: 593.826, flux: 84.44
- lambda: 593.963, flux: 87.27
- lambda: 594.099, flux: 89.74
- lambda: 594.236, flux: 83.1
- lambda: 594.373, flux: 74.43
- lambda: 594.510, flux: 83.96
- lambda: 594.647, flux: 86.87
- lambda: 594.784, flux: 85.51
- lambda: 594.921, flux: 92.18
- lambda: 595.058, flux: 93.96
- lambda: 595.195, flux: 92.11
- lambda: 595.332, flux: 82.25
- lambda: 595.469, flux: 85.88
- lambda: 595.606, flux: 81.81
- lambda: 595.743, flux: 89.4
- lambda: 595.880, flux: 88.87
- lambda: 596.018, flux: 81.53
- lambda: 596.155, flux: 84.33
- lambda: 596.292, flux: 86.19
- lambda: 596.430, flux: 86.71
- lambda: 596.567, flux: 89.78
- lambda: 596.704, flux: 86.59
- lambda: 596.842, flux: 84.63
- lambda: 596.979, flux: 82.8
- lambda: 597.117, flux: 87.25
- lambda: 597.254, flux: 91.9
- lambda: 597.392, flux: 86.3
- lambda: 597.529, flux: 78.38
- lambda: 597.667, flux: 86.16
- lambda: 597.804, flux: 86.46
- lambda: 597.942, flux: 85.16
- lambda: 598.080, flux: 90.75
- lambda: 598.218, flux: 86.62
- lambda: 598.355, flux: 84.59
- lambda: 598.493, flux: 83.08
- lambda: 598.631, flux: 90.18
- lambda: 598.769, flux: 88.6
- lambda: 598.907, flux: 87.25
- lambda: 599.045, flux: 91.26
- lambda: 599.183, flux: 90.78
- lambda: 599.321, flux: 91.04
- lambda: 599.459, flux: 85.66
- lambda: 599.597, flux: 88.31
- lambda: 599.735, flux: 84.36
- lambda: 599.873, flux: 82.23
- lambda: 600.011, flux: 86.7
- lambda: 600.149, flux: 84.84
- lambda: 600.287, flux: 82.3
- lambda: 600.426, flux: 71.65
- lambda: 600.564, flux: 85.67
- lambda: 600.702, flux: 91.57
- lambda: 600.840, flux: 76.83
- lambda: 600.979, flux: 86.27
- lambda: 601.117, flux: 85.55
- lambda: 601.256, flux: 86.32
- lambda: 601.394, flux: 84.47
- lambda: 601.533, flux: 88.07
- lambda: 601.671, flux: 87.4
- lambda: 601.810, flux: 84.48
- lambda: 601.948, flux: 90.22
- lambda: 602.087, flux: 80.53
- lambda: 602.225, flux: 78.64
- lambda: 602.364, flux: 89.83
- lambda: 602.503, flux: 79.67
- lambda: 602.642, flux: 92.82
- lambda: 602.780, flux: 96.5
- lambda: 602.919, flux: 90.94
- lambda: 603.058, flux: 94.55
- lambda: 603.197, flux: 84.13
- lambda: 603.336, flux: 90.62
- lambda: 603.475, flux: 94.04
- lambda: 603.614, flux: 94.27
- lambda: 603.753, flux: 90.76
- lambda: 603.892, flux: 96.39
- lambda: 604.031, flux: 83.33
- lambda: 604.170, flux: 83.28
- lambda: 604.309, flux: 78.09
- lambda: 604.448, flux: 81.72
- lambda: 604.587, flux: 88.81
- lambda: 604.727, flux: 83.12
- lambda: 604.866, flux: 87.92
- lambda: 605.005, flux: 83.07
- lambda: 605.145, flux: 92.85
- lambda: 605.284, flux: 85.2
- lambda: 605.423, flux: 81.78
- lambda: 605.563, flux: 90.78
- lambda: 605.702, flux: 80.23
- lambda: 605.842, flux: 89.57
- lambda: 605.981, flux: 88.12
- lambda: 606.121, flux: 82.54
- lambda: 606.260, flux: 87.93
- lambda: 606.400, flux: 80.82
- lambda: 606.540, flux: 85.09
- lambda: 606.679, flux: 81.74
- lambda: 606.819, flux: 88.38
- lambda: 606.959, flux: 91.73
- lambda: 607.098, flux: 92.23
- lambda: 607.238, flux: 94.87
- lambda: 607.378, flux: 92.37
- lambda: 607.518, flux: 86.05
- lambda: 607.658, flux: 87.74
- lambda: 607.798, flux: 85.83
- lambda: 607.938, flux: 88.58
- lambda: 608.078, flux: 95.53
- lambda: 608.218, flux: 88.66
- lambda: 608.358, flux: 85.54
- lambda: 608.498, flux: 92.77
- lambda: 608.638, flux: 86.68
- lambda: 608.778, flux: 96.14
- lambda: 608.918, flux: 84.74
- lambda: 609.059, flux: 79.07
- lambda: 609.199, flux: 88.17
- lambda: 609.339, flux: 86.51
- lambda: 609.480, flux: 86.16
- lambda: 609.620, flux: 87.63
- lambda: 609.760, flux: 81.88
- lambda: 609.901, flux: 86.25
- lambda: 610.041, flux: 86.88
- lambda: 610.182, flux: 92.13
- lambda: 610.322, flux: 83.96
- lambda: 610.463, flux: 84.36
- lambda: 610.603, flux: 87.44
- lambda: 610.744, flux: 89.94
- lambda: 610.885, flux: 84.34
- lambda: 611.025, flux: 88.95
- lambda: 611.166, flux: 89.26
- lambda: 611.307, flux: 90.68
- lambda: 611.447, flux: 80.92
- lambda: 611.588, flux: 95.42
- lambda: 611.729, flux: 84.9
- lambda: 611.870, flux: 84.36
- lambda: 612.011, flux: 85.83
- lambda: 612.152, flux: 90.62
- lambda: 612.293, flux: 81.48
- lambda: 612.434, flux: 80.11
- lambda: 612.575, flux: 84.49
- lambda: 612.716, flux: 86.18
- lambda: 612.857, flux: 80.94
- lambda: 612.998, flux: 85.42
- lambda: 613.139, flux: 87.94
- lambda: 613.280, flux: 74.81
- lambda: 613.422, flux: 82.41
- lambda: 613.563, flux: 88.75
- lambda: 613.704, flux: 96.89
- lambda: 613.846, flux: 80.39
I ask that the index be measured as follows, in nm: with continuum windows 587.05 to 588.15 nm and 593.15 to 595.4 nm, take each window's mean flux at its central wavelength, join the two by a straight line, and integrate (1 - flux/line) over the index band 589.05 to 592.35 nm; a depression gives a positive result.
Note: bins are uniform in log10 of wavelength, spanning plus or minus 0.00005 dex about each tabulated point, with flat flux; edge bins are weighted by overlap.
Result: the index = 0.300 nm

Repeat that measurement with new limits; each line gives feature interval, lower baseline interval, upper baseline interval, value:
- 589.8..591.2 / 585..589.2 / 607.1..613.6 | 0.05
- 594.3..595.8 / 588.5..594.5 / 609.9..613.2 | -0.11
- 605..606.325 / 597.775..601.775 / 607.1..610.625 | 0.01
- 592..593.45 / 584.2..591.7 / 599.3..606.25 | -0.06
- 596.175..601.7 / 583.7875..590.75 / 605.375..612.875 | -0.14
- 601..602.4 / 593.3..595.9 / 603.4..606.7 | 0.02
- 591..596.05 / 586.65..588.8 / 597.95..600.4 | -0.16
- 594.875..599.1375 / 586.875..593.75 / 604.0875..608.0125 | -0.24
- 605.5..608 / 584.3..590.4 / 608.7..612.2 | -0.05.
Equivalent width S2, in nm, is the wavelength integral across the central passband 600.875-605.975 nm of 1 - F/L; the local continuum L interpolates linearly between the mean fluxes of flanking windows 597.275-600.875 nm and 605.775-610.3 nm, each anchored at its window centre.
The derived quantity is -0.019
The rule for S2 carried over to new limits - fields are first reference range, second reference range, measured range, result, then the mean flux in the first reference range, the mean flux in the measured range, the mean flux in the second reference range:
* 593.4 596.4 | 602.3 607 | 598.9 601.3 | 0.04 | 86.1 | 85.4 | 87.3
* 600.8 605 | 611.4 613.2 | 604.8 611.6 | -0.11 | 87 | 87.4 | 85.3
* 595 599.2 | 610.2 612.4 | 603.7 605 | 0.02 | 86.8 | 85.8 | 86.9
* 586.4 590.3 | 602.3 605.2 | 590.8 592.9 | -0.17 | 75.1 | 84.5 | 88.4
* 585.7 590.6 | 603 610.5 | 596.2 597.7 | -0.07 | 77.6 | 86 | 87.4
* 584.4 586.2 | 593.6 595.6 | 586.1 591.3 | 0.51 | 85.2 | 77.2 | 86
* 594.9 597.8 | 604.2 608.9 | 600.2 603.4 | 0.03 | 86.5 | 86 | 87.3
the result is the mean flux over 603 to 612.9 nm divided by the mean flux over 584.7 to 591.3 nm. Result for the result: 1.11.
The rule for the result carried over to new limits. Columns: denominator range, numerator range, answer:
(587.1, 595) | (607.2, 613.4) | 1.09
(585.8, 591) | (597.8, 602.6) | 1.10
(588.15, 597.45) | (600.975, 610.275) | 1.07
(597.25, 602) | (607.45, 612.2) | 1.02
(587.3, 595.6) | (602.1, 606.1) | 1.09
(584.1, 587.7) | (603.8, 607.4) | 1.00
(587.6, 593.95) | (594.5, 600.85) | 1.10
